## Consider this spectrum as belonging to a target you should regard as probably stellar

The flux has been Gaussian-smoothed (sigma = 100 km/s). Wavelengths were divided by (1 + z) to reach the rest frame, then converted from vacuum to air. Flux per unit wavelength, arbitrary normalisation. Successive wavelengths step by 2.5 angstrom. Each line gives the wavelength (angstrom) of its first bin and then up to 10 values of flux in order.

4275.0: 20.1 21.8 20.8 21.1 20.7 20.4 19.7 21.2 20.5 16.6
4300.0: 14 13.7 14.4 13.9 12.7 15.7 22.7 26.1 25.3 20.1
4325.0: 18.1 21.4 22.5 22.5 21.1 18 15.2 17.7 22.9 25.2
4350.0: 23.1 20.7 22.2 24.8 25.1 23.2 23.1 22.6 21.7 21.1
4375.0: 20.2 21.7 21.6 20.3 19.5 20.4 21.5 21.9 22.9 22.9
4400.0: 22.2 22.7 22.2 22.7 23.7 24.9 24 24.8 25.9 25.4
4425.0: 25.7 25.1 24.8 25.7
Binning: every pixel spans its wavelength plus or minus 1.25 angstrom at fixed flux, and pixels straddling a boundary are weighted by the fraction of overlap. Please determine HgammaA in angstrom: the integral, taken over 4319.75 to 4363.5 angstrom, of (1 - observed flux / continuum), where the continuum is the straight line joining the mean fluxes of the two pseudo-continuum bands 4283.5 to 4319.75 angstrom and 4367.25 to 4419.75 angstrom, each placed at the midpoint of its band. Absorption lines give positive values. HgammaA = -3.4 angstrom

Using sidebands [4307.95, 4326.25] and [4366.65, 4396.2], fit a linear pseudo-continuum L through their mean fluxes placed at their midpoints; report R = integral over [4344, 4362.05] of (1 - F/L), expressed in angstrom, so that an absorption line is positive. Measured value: -2.4 angstrom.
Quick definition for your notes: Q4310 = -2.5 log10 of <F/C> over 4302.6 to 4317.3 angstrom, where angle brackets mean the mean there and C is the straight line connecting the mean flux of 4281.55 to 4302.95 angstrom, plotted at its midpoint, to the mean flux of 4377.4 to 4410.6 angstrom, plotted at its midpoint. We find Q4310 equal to 0.18 mag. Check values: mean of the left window 18.8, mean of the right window 21.8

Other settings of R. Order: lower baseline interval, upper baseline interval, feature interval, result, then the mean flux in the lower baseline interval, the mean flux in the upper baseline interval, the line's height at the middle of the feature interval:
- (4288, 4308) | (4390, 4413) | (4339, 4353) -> -0.9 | 17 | 22.8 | 19.7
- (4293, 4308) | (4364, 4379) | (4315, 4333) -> -4.6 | 15.9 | 21.7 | 17.8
